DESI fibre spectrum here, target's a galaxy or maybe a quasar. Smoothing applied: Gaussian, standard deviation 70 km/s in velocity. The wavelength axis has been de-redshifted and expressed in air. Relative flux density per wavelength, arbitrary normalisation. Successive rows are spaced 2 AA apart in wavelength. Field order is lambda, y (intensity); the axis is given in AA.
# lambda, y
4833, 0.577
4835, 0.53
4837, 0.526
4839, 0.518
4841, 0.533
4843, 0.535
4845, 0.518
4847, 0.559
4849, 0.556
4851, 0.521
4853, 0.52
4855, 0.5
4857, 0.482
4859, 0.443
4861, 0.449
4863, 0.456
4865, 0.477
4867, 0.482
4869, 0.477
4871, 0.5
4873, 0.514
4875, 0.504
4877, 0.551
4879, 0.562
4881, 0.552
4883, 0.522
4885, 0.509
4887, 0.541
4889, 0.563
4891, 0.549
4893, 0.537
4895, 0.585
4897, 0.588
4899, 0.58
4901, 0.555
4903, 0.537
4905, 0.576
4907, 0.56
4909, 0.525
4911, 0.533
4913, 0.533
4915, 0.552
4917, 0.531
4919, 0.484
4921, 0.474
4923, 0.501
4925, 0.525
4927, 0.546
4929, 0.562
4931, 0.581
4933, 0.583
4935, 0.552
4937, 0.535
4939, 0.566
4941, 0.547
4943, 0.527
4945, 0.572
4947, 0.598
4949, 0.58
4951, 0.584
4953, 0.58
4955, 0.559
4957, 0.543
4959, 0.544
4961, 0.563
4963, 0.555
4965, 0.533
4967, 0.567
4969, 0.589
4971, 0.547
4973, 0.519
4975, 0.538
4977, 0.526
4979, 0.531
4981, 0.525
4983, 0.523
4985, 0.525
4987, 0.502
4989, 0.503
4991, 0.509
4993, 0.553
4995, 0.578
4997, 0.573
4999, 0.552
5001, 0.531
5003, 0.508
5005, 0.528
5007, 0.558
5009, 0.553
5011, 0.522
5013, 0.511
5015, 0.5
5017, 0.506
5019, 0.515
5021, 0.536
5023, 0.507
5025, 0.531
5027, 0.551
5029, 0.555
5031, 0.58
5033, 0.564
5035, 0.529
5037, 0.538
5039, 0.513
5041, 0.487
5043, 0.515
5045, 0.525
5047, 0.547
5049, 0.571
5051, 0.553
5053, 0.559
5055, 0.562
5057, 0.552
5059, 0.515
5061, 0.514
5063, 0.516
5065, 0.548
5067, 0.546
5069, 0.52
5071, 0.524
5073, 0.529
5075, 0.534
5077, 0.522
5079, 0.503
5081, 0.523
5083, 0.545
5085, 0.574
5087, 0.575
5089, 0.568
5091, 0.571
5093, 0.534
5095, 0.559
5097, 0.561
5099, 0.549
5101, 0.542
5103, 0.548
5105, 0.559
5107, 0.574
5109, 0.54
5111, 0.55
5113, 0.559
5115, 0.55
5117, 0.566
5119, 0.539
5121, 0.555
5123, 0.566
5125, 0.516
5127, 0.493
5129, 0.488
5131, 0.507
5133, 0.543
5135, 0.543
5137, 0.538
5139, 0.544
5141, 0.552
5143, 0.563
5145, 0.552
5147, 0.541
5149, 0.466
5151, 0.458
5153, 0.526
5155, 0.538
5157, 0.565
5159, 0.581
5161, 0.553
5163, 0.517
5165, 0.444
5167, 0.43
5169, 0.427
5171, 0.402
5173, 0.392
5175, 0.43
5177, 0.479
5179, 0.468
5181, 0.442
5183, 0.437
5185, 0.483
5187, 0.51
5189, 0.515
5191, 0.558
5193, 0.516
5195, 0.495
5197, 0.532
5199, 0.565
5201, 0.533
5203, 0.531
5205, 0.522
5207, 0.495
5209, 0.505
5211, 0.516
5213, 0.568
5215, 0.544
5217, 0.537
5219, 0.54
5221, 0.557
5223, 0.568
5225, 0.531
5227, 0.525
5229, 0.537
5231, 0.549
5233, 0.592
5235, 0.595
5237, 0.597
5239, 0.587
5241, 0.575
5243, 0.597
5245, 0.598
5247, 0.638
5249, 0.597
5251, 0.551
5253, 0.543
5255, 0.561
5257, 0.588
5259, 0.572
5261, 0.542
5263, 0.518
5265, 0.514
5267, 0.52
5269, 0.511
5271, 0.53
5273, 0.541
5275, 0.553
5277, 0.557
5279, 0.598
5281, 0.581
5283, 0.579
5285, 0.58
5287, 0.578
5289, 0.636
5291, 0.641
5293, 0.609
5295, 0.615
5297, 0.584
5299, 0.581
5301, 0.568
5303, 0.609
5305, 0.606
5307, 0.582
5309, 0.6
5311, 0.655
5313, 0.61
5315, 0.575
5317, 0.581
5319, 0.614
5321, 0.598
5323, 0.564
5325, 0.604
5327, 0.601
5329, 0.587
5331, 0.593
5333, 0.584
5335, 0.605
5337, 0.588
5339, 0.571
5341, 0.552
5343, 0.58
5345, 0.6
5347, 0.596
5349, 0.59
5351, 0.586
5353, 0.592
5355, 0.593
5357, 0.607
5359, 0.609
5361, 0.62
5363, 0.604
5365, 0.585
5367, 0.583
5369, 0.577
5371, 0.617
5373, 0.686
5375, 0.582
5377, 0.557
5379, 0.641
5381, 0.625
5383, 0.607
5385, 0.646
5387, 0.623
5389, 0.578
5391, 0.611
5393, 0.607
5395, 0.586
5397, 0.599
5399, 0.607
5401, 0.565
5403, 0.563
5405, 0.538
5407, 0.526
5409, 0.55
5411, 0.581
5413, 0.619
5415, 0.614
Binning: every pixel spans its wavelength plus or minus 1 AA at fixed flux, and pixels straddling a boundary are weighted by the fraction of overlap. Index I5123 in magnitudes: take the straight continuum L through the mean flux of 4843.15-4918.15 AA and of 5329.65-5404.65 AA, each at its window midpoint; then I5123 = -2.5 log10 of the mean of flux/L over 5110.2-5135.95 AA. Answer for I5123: 0.05 mag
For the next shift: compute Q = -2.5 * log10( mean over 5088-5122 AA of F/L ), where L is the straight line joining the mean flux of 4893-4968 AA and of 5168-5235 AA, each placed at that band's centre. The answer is -0.059 mag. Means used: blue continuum 0.552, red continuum 0.51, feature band 0.554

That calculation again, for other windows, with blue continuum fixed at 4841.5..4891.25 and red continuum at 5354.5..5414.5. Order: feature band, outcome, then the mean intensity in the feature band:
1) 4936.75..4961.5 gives -0.07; 0.562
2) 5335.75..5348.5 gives 0.01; 0.582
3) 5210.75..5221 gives 0.05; 0.544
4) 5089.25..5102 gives -0.01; 0.554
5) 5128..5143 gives 0.05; 0.533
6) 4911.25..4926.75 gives 0.01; 0.517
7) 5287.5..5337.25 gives -0.03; 0.6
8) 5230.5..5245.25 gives -0.03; 0.587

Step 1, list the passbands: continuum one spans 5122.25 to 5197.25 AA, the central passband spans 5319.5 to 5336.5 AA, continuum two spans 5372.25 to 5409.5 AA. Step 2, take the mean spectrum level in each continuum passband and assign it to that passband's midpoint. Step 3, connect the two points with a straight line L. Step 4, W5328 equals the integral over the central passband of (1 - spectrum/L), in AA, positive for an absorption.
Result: -0.7 AA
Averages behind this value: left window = 0.502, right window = 0.595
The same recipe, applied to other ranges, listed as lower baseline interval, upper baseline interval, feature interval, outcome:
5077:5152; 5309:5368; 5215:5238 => 0.44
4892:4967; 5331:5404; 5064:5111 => 1.85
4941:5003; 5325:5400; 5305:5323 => -0.22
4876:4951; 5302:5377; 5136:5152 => 1.33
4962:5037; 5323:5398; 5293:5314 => -0.45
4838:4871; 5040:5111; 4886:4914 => -2.45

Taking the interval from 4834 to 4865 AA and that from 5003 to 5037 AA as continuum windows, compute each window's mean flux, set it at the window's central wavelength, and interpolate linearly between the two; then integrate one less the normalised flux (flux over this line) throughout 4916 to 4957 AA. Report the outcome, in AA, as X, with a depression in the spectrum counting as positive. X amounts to -2.2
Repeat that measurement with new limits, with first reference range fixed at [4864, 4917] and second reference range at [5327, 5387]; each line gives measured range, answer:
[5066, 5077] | 0.6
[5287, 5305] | -0.4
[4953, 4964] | -0.2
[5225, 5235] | 0.5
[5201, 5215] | 1.3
